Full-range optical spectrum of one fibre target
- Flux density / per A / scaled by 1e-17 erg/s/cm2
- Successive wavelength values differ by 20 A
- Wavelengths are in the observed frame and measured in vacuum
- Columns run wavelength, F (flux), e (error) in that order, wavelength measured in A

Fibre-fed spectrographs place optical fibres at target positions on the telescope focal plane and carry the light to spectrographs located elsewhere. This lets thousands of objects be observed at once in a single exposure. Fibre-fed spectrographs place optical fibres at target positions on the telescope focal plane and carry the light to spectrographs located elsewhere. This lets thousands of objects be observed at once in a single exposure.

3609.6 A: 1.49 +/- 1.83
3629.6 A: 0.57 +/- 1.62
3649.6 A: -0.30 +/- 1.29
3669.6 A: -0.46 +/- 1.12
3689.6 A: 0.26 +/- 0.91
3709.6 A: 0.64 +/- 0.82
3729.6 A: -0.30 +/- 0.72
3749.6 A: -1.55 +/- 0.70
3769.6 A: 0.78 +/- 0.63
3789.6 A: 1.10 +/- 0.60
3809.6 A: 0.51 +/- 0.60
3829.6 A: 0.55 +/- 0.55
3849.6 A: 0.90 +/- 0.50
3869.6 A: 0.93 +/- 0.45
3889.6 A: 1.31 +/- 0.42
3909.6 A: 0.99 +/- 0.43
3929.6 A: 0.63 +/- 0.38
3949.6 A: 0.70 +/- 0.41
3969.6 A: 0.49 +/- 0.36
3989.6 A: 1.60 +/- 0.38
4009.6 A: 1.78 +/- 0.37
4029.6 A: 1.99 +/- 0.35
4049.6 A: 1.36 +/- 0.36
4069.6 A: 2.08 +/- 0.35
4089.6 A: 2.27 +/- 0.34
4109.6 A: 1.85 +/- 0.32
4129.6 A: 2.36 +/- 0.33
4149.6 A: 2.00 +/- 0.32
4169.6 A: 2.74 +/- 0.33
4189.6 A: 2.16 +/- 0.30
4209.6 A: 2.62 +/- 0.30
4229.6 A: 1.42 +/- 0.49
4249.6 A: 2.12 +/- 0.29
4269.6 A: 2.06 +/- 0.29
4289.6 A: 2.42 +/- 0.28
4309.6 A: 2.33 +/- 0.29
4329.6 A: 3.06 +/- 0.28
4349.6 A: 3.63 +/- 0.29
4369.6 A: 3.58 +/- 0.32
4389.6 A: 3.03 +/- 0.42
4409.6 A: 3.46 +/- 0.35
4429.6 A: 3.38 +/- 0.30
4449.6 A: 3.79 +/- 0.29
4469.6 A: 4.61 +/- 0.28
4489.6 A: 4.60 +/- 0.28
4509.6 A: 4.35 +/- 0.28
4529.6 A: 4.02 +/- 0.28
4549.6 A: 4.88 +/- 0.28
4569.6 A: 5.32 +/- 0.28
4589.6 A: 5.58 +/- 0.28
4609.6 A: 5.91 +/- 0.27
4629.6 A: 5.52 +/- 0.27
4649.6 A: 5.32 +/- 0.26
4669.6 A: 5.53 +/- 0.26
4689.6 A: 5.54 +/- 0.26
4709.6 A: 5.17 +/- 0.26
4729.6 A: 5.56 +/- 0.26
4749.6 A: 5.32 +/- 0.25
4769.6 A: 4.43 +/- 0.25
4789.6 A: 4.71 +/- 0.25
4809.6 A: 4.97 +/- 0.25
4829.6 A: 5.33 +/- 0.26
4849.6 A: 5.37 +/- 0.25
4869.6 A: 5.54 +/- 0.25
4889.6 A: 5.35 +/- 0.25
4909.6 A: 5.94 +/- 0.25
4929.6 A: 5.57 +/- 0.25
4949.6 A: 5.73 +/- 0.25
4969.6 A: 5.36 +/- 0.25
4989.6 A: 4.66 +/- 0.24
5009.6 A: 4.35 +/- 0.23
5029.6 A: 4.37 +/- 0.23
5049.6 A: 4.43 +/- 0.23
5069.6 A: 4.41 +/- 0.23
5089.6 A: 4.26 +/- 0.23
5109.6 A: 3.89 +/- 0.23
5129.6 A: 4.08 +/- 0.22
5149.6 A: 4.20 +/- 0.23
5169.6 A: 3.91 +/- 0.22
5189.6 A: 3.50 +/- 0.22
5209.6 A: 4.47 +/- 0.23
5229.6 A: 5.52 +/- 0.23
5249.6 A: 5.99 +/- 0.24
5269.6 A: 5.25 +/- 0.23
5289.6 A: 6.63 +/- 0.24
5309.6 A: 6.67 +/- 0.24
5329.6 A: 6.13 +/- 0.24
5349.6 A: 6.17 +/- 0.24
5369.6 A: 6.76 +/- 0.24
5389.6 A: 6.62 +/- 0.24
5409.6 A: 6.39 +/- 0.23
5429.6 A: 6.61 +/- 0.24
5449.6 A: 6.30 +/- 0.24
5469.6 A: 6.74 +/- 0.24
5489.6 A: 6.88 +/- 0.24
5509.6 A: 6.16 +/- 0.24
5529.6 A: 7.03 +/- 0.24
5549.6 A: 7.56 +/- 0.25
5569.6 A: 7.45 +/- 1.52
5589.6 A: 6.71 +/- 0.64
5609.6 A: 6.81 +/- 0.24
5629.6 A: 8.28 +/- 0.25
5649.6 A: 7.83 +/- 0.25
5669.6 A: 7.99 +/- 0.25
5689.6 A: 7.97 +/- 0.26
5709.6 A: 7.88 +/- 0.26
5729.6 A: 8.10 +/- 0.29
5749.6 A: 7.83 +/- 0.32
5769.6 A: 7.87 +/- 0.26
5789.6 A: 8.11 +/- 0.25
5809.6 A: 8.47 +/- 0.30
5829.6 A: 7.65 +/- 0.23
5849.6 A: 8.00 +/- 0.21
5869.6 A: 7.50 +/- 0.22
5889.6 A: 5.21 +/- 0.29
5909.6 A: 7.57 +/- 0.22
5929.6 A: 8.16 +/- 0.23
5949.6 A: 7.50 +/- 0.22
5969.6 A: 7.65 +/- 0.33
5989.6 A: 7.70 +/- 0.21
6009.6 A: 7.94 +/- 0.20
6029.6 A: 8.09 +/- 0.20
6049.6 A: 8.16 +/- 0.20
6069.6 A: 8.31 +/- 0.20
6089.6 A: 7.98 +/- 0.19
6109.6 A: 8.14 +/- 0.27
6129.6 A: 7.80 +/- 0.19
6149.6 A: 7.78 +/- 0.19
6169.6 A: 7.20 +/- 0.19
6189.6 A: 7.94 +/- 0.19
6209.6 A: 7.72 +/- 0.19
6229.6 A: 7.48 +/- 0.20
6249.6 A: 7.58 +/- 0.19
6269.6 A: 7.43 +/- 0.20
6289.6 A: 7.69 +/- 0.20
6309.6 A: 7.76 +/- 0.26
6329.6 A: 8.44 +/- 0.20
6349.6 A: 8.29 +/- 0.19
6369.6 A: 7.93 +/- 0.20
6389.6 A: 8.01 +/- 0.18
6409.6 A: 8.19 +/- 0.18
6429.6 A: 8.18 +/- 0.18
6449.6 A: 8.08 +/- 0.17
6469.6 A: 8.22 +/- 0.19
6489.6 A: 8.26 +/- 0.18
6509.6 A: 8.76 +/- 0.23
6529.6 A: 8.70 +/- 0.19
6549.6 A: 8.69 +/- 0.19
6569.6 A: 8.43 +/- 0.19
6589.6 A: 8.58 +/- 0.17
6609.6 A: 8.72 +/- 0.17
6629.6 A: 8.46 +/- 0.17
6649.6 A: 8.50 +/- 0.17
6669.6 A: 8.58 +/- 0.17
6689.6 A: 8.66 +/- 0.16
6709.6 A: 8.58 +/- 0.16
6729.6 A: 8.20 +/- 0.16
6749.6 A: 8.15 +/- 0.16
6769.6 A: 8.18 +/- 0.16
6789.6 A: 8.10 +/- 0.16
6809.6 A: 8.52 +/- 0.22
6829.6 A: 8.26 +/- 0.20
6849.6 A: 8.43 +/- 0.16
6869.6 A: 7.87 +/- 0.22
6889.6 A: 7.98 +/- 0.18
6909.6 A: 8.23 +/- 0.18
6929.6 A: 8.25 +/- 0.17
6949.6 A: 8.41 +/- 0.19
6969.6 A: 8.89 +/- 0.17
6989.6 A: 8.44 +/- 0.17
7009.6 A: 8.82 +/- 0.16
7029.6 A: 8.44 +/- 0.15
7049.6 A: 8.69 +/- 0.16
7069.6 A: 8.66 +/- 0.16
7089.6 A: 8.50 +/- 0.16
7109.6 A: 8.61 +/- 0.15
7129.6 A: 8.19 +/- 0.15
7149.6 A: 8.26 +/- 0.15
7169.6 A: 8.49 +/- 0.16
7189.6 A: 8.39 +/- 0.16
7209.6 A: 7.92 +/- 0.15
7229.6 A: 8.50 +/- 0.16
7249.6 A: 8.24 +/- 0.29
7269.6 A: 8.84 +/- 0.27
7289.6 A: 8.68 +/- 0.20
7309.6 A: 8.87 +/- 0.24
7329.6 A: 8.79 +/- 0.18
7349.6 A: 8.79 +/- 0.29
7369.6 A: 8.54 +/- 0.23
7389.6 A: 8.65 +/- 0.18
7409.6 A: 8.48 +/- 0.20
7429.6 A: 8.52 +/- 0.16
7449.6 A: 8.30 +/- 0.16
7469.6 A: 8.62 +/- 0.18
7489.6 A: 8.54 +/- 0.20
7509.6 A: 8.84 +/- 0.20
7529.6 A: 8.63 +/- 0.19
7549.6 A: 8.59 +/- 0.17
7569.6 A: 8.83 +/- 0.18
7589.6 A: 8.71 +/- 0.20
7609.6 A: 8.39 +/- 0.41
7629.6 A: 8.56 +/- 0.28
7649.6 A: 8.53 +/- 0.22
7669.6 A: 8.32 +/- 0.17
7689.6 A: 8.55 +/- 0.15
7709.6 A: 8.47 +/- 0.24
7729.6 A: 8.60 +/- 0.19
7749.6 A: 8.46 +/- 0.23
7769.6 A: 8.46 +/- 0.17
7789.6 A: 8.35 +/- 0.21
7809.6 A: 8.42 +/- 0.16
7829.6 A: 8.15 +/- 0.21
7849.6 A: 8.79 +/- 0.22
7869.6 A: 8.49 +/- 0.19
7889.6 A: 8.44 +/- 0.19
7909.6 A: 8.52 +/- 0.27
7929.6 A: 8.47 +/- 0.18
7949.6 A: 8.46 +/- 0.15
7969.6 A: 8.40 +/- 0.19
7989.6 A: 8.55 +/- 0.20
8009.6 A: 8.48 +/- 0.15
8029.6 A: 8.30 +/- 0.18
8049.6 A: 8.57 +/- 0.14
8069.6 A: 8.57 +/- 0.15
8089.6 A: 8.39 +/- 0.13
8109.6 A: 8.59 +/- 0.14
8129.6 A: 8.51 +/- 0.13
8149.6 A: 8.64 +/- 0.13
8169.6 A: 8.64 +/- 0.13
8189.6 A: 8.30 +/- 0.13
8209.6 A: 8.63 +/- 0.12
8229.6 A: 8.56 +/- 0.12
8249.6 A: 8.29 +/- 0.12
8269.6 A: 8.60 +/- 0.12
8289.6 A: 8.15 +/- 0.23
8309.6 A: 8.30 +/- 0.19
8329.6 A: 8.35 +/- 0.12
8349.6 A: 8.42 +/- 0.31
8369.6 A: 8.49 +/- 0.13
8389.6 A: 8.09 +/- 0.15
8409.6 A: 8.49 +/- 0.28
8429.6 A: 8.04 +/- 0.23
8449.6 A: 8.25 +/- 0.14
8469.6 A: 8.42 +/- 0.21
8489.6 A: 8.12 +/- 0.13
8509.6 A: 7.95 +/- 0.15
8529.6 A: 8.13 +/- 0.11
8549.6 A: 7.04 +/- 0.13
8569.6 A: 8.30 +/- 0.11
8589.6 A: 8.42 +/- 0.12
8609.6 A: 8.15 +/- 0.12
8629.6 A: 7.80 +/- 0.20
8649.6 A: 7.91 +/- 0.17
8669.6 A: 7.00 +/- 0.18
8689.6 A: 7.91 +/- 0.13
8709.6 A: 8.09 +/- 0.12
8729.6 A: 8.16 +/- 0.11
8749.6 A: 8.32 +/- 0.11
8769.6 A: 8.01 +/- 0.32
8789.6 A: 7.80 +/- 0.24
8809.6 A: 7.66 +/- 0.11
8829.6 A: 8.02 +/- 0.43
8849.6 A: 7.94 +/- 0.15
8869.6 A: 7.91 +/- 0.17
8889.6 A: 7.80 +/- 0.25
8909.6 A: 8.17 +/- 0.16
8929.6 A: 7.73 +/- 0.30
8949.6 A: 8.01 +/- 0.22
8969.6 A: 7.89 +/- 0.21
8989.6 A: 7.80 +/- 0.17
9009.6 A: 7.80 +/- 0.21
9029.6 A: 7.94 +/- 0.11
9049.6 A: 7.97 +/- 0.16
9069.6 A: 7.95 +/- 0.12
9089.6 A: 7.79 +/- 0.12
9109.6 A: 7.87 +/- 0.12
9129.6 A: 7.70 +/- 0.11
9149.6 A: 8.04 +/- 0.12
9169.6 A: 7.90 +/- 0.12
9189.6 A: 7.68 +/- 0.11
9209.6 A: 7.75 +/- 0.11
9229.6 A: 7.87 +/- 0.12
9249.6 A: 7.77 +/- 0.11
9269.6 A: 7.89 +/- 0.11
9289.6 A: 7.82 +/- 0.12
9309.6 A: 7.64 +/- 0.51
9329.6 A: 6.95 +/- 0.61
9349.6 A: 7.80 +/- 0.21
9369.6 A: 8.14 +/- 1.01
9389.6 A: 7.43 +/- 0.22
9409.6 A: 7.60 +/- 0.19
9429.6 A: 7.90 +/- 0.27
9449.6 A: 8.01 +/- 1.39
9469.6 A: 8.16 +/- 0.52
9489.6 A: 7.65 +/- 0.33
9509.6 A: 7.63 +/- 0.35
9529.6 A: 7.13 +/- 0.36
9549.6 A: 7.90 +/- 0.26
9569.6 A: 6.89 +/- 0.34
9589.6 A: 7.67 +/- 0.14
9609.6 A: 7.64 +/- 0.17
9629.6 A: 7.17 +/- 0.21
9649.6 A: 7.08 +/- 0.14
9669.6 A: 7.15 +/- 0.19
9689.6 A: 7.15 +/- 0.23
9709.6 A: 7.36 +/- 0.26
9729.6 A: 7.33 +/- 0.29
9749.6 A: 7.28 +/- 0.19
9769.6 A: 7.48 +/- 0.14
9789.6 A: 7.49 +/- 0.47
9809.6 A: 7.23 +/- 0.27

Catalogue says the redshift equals 0.00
